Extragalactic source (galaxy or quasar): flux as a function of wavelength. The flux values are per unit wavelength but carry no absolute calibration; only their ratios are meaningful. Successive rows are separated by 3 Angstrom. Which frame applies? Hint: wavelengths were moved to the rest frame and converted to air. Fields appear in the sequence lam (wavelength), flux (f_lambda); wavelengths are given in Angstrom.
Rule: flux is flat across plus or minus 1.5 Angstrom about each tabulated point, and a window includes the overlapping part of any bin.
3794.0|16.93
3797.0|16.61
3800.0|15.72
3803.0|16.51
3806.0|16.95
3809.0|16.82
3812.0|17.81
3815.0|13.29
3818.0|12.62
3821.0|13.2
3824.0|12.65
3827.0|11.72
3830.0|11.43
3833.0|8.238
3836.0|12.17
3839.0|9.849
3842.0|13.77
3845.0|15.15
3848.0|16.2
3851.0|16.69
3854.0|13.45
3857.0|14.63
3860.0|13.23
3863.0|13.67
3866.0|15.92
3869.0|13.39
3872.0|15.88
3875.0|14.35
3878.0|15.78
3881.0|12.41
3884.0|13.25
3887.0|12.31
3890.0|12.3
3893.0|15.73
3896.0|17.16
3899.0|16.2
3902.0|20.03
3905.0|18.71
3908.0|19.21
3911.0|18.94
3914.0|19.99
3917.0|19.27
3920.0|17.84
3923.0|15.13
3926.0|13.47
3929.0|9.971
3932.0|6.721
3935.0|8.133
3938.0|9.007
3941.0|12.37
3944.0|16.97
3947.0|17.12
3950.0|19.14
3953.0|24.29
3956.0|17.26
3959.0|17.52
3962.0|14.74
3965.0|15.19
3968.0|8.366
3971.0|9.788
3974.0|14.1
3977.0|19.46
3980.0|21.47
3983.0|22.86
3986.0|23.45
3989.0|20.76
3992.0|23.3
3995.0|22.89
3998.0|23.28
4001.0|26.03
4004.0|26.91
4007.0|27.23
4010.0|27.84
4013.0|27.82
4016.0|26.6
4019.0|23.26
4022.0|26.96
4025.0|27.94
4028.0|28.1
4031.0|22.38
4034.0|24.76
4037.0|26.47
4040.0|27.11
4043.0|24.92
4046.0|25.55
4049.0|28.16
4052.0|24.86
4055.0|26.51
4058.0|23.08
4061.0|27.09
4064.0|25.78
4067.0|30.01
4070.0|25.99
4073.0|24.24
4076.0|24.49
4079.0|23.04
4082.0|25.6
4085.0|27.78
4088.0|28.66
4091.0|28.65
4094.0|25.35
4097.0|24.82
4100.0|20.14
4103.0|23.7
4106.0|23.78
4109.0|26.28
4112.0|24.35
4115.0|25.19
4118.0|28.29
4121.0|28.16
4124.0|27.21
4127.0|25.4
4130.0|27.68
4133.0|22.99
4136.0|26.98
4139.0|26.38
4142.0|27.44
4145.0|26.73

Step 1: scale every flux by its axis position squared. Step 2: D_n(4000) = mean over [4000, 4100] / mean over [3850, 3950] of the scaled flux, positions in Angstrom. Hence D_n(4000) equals 1.89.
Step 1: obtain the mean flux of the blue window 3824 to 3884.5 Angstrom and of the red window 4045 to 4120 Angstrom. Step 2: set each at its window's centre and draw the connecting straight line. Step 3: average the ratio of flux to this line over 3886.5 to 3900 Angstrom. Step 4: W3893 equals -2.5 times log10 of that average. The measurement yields 0.05 mag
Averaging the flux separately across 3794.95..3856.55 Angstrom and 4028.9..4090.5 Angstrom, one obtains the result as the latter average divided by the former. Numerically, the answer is 1.84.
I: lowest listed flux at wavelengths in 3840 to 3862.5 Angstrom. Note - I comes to 13.23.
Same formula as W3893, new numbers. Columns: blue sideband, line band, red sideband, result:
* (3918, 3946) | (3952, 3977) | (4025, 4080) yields 0.04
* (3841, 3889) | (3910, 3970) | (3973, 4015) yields 0.29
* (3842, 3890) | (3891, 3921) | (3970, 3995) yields -0.13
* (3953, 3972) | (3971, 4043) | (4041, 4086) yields -0.22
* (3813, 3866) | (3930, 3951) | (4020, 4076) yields 0.48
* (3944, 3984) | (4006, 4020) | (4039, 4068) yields -0.21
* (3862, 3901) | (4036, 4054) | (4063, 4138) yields -0.14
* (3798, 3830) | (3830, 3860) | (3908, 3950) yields 0.11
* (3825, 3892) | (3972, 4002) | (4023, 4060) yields 0.04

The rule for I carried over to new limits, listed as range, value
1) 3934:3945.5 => 8.133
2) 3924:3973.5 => 6.721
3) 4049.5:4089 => 23.04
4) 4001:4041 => 22.38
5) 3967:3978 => 8.366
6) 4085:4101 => 20.14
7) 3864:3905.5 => 12.3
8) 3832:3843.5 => 8.238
